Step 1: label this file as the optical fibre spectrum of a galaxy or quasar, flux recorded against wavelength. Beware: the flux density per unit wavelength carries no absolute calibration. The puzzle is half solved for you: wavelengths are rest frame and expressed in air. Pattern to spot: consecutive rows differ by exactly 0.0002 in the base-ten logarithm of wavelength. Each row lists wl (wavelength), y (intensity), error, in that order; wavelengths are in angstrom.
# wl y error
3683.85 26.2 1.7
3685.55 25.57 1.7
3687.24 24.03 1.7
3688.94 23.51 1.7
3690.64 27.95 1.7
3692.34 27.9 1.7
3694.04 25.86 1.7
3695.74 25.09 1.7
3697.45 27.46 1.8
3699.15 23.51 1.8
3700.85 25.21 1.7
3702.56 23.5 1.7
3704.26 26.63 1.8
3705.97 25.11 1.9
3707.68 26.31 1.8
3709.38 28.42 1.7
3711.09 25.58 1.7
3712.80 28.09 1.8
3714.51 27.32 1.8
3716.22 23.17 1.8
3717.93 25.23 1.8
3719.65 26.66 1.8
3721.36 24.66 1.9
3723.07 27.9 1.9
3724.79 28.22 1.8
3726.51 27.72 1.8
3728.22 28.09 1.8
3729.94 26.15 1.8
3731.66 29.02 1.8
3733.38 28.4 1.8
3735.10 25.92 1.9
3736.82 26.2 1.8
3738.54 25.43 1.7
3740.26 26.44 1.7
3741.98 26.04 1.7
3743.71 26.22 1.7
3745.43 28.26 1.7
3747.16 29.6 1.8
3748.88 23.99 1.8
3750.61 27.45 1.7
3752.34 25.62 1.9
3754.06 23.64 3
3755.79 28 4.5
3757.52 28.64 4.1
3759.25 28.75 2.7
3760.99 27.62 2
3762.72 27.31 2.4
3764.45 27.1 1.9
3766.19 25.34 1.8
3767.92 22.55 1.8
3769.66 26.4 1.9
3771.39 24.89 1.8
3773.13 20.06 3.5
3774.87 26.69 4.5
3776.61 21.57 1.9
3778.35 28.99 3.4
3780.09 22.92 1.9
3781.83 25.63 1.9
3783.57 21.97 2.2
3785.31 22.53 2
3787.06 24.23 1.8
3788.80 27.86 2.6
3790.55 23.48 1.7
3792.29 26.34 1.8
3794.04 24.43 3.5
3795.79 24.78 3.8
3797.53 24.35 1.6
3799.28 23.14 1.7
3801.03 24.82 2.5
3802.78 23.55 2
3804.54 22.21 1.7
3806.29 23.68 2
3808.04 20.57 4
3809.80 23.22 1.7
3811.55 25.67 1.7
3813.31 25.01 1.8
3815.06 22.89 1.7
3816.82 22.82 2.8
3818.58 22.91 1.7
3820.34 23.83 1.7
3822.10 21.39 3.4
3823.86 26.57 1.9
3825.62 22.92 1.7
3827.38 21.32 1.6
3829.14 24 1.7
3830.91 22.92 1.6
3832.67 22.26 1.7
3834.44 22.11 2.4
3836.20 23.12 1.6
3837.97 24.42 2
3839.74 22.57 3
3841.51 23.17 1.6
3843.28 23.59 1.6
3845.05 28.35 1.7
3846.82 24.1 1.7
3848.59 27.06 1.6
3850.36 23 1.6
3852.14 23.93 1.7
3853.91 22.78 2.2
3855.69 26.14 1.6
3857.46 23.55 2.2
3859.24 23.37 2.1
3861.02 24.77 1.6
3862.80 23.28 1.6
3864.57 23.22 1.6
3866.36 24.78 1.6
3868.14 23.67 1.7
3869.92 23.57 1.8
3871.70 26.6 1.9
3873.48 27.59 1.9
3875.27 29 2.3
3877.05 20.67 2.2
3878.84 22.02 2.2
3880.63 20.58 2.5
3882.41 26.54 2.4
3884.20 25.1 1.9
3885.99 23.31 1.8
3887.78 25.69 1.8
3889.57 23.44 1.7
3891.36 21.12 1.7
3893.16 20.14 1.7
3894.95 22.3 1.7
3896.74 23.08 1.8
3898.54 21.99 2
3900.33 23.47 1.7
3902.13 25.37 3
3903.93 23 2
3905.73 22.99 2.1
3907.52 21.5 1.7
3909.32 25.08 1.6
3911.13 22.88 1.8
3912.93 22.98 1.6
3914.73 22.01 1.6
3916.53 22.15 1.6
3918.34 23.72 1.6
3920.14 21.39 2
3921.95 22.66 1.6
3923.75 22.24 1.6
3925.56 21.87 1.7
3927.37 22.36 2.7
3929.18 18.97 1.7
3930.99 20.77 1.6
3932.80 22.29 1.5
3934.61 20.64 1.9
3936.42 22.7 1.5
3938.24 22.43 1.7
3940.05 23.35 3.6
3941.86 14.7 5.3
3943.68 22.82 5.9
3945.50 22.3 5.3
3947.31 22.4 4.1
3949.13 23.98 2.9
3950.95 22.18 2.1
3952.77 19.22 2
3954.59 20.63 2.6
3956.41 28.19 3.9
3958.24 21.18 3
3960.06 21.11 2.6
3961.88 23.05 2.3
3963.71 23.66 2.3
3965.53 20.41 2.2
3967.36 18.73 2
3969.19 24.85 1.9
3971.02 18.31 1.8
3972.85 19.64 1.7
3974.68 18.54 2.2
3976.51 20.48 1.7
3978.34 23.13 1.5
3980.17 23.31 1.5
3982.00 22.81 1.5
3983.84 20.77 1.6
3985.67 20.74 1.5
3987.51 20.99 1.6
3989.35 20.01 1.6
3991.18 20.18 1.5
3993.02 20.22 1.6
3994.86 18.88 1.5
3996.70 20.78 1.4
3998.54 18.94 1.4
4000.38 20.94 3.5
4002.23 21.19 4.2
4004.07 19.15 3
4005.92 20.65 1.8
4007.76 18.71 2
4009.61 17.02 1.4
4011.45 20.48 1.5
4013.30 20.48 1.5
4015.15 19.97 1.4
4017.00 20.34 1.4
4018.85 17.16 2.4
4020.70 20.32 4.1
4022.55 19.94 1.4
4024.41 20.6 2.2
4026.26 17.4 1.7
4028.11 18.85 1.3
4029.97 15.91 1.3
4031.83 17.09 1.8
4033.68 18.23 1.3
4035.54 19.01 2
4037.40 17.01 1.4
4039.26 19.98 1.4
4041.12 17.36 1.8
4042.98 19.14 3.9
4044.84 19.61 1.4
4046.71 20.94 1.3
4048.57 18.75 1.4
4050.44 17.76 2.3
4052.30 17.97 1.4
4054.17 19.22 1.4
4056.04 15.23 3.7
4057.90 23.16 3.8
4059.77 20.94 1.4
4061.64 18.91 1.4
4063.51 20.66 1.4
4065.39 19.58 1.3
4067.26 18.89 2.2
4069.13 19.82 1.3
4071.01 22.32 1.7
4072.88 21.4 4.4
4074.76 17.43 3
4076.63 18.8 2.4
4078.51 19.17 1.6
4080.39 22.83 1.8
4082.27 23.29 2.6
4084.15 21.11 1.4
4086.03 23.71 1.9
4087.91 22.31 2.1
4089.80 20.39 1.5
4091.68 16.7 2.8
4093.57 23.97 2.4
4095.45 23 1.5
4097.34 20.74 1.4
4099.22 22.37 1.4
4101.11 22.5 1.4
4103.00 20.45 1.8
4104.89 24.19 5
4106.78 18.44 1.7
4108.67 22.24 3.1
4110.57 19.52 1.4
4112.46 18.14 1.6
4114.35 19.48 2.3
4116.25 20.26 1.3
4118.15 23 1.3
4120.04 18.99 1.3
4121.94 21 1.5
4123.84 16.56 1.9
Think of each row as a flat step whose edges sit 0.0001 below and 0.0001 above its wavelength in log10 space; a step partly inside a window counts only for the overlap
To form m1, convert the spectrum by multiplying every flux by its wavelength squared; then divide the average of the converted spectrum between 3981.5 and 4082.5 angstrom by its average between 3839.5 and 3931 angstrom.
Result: 0.9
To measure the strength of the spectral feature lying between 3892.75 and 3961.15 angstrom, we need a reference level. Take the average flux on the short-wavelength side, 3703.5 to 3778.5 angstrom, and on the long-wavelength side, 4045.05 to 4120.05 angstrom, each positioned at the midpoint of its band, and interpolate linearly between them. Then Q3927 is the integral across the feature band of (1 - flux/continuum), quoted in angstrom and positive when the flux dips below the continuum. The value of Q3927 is 2.83 angstrom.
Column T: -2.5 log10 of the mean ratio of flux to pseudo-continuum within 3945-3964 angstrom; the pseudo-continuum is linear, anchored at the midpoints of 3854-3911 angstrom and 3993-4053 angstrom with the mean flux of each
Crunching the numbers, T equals -0.06 mag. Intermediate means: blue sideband 23.7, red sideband 19.1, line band 22.5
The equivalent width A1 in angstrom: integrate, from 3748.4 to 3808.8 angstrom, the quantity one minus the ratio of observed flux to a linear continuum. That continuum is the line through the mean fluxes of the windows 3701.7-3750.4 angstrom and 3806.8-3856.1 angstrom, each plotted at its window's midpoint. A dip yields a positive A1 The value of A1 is 0.57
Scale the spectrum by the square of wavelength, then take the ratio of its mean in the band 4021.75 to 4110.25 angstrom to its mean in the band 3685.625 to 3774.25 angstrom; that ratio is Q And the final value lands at 0.91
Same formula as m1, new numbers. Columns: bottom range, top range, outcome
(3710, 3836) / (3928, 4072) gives 0.90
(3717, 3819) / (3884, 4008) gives 0.94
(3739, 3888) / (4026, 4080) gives 0.88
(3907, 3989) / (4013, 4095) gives 0.95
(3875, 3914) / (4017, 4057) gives 0.86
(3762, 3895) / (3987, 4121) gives 0.93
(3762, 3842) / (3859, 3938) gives 1.02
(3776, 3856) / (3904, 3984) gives 0.98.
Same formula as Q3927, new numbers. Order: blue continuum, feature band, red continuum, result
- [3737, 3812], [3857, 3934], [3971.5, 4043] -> -3.0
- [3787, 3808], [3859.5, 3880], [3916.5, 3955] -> -1.3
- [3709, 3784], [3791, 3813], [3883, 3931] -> 1.0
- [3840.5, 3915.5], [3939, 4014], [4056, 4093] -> 4.1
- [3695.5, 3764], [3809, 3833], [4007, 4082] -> 1.0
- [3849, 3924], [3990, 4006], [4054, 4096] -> 1.2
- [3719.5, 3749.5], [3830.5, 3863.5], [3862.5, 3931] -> 0.5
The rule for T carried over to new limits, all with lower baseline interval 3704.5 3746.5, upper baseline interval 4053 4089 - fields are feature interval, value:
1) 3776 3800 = 0.05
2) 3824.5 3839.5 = 0.08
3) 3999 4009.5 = 0.10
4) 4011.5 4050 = 0.12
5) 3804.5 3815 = 0.08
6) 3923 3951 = 0.06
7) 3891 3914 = 0.03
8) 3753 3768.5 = -0.02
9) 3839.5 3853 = 0.00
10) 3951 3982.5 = 0.04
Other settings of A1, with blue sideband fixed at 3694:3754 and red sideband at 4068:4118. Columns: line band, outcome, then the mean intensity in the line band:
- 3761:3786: 1.0 angstrom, 24.7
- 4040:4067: 2.9 angstrom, 19.2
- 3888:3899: 0.8 angstrom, 22.2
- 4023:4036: 2.2 angstrom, 18.2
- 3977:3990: 0.5 angstrom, 21.7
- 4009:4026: 1.9 angstrom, 19.6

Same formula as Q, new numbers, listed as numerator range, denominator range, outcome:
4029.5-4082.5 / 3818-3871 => 0.90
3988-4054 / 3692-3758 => 0.84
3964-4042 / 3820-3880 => 0.89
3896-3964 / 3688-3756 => 0.94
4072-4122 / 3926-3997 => 1.05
